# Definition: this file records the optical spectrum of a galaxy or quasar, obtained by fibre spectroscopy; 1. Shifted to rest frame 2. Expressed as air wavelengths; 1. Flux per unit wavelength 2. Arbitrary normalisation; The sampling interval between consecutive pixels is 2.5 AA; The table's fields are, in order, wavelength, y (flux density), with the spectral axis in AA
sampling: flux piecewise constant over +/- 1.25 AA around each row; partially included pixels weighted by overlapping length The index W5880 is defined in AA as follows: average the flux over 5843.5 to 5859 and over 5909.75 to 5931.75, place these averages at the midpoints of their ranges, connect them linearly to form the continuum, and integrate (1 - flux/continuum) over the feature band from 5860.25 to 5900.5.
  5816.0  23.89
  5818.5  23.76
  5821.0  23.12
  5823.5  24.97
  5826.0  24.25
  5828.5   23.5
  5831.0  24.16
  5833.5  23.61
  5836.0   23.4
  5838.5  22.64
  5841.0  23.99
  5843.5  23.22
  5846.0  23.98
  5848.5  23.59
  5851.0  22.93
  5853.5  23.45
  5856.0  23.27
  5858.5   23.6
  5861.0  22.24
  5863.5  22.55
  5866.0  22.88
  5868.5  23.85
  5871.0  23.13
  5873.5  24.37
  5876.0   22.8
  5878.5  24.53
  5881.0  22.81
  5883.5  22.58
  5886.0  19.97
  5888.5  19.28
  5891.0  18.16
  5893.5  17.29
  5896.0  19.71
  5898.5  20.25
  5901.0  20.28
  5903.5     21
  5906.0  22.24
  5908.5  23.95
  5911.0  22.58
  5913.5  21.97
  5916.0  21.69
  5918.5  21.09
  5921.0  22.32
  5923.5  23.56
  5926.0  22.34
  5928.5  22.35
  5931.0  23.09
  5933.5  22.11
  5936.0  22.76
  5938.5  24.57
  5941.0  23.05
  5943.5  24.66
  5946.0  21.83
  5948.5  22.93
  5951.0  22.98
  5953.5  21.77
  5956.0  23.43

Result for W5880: 2.39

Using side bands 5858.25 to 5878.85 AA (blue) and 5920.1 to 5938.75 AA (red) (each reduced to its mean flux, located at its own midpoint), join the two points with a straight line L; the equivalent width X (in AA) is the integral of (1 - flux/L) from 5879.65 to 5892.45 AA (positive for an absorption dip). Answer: 1.4 AA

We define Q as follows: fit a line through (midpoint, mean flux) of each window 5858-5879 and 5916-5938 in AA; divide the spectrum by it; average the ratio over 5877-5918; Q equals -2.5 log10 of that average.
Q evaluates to 0.09 mag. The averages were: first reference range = 23.3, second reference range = 22.5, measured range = 21.2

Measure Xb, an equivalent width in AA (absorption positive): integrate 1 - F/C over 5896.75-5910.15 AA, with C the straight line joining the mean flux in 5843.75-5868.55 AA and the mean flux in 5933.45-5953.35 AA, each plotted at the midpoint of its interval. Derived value 0.9 AA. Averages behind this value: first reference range 23.2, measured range 21.5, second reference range 23.1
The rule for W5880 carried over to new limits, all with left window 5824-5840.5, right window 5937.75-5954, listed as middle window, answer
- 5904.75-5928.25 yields 0.9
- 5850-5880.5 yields 0.3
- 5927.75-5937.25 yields 0.2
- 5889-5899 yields 2.0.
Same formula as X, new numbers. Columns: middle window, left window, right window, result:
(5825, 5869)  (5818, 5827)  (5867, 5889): 0.1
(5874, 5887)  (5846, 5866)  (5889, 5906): -1.0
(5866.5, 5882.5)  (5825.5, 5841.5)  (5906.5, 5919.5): -0.4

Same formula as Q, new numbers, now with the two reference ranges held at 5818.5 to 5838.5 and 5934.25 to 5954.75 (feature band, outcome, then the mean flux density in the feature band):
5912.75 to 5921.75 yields 0.07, 21.7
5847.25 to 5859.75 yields 0.01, 23.4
